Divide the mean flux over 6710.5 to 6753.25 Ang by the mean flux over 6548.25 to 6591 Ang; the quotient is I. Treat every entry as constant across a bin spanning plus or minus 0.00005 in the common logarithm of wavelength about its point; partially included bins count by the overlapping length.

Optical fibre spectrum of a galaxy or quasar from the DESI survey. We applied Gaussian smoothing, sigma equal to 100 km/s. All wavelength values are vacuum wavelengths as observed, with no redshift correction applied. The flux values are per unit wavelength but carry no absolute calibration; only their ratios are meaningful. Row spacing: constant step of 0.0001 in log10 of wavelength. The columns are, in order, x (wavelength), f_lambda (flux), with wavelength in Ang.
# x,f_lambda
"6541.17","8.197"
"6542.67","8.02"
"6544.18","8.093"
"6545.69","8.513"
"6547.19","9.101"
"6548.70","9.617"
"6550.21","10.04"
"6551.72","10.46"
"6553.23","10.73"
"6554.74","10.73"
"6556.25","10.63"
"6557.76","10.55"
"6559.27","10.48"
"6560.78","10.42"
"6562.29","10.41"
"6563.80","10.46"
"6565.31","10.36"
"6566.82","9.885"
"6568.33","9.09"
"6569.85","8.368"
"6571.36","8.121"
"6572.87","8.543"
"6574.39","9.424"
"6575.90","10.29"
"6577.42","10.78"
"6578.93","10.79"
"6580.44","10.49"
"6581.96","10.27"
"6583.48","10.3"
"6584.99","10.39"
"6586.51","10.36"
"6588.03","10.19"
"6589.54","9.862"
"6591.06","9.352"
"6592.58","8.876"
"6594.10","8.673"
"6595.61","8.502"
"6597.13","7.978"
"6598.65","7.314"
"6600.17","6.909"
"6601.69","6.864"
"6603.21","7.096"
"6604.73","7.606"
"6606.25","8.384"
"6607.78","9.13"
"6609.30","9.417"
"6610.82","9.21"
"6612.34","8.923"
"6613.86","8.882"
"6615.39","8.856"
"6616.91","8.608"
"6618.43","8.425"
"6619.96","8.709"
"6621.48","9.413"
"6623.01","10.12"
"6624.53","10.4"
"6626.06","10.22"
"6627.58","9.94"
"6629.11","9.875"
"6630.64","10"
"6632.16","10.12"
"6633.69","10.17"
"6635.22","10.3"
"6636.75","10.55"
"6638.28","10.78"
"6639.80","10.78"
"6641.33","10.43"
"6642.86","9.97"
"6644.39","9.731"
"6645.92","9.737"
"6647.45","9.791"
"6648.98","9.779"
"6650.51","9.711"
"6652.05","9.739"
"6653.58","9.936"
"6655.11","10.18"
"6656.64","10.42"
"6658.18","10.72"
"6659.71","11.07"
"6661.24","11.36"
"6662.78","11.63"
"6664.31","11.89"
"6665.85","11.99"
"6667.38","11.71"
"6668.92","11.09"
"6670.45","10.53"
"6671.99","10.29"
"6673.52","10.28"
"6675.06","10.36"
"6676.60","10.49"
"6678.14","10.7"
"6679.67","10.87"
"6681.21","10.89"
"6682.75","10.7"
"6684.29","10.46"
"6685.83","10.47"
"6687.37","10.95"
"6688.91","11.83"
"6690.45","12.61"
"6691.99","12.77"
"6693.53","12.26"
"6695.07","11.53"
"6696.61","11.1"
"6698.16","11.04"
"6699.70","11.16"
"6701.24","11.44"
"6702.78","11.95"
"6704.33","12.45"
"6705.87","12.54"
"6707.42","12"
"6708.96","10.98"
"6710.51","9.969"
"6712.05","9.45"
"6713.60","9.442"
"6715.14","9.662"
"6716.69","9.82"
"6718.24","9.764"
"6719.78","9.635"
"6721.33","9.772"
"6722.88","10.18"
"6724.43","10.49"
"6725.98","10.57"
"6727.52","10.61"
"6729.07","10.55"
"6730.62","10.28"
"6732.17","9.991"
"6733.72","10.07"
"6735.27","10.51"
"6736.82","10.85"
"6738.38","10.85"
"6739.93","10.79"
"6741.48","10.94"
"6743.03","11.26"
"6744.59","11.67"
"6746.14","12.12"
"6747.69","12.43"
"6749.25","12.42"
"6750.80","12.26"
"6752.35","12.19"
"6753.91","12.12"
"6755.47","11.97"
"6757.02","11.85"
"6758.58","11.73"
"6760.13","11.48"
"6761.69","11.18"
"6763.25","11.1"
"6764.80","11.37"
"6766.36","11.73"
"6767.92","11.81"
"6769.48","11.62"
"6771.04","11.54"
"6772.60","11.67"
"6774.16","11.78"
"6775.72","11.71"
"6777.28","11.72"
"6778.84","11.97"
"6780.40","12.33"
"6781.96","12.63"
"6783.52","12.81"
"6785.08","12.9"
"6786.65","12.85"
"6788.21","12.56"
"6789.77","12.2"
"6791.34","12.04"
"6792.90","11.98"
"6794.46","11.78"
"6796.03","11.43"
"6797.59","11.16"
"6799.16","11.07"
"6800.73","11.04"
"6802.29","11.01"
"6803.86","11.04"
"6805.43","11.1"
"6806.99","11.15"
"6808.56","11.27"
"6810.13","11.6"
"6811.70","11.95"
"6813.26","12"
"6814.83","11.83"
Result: 1.1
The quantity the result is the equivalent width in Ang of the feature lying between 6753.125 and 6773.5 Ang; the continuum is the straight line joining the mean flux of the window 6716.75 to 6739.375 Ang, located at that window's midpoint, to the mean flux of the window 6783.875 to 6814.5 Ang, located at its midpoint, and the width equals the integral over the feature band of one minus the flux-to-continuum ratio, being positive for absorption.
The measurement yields -1.2 Ang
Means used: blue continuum 10.3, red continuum 11.7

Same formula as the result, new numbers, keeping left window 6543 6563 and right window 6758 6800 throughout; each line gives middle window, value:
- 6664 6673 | -0.23 Ang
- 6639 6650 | 0.71 Ang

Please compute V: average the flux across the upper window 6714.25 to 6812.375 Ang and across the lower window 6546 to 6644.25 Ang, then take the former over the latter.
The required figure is 1.19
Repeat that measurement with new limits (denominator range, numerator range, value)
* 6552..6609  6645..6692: 1.14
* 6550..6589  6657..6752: 1.09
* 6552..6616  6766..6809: 1.26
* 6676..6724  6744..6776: 1.08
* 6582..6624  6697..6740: 1.20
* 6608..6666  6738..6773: 1.16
